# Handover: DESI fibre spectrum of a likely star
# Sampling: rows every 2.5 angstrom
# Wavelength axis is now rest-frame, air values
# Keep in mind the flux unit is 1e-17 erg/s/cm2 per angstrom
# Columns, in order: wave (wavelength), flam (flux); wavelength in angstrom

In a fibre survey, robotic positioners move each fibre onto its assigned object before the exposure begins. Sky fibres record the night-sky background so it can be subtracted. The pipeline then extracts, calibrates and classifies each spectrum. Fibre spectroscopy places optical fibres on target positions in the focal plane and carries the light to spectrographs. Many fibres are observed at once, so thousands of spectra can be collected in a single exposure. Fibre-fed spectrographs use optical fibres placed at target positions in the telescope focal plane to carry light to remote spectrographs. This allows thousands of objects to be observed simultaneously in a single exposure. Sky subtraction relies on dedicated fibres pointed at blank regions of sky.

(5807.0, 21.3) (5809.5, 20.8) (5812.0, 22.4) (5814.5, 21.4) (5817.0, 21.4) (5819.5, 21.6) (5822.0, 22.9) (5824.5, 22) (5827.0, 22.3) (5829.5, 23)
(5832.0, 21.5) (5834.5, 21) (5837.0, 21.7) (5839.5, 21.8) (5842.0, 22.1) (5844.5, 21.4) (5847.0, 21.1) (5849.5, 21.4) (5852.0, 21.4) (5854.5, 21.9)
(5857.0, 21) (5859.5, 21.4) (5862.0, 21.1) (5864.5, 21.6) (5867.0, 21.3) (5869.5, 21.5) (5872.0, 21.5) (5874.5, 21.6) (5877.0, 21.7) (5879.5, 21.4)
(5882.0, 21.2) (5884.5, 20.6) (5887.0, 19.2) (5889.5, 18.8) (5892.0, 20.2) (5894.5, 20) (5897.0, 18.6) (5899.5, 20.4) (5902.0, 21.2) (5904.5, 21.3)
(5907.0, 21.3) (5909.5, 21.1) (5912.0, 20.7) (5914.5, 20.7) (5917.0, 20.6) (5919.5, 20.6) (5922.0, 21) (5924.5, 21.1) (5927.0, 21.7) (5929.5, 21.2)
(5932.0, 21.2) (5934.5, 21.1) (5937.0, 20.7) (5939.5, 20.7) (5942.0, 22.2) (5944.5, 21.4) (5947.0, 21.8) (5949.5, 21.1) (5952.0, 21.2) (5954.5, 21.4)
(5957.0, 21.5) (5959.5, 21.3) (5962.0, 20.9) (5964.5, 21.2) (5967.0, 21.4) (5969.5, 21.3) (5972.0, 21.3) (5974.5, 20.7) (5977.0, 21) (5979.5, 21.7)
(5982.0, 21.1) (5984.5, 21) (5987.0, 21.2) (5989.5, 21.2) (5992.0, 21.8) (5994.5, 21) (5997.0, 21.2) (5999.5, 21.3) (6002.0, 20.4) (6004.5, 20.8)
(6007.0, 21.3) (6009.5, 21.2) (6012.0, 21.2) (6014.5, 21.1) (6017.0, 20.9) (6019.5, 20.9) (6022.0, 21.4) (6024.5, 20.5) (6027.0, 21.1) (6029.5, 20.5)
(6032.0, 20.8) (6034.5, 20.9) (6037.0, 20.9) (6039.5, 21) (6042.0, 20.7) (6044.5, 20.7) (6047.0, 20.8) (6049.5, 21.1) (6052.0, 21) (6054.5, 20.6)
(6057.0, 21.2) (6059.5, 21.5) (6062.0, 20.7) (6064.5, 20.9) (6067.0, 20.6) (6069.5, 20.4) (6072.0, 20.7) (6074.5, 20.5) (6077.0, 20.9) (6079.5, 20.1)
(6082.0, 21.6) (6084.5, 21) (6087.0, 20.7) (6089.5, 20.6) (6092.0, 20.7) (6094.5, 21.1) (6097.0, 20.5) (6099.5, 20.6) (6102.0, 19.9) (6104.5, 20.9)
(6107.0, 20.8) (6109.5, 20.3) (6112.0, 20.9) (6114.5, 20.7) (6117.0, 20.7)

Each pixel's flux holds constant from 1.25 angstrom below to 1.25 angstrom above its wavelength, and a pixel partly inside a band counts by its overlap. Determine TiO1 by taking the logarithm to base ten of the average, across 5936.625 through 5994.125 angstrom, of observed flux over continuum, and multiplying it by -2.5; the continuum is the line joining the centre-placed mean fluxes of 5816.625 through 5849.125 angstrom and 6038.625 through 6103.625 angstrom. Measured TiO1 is 0.00 mag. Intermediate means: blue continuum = 21.8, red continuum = 20.8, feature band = 21.3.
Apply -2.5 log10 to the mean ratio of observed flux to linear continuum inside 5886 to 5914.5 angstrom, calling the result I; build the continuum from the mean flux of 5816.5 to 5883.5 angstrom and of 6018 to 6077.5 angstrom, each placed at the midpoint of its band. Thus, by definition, 0.06 mag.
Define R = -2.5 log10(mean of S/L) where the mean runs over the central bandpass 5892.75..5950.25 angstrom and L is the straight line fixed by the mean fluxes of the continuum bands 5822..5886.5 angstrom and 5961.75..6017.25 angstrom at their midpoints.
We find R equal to 0.02 mag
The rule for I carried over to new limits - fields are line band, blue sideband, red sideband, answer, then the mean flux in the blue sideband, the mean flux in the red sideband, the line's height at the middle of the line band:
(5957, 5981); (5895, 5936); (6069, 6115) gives -0.02 mag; 20.8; 20.7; 20.8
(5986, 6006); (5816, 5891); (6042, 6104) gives -0.01 mag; 21.4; 20.8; 21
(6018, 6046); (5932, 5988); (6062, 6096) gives 0.00 mag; 21.2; 20.8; 20.9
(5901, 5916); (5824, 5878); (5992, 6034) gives 0.02 mag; 21.6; 21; 21.4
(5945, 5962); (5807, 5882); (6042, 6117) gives -0.01 mag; 21.6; 20.8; 21.2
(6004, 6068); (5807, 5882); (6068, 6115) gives 0.00 mag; 21.6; 20.7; 20.9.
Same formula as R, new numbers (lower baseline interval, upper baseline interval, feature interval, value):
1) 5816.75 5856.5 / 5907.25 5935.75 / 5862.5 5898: 0.036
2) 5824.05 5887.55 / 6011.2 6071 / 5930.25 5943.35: 0.002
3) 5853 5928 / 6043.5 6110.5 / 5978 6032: -0.014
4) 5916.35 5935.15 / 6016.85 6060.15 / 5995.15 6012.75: -0.005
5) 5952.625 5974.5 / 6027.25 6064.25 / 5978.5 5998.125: -0.006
